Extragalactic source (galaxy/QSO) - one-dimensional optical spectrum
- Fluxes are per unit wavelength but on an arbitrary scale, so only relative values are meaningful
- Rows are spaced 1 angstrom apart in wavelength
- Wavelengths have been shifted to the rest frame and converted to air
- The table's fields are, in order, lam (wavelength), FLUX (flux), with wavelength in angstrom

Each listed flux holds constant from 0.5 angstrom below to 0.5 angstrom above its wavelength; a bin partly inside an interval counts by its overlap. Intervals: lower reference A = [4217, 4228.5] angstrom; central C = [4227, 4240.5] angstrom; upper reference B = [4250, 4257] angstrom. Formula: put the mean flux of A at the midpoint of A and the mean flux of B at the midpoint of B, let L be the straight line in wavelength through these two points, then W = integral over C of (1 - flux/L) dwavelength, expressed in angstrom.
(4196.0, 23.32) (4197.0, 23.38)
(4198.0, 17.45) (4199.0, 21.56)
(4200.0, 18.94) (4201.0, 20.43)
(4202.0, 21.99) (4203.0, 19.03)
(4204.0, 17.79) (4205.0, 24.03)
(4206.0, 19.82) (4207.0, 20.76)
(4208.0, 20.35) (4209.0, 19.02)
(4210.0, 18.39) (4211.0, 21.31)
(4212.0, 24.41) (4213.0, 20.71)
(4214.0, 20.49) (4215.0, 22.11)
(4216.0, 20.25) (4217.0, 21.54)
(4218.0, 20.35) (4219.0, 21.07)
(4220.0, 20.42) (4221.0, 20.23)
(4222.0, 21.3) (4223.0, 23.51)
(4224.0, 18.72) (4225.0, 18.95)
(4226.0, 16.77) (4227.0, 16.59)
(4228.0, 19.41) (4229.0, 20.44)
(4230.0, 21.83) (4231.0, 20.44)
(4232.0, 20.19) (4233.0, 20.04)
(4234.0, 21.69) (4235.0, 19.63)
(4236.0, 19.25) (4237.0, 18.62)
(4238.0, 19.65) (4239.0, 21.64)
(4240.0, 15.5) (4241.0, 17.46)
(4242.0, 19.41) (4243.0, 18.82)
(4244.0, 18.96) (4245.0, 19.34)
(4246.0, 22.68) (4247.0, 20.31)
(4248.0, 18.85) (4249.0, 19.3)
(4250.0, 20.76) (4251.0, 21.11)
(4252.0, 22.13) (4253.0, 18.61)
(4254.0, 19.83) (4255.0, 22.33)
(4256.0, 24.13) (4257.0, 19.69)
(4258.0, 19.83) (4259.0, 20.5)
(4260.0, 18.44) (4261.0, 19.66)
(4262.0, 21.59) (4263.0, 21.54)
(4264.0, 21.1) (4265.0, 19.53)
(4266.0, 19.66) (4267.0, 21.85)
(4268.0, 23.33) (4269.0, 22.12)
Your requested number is 0.38 angstrom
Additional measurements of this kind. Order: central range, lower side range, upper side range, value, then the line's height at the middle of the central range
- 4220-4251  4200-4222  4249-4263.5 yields 1.44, 20.7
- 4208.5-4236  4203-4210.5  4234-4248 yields -0.89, 19.7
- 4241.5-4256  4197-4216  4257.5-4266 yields 0.00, 20.3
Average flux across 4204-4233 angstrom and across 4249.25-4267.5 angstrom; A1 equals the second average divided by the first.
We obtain 1.0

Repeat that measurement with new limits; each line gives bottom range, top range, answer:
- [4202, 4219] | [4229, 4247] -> 0.95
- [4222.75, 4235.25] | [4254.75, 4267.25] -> 1.05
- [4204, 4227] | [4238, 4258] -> 0.98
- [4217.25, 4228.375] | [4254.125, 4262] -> 1.04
